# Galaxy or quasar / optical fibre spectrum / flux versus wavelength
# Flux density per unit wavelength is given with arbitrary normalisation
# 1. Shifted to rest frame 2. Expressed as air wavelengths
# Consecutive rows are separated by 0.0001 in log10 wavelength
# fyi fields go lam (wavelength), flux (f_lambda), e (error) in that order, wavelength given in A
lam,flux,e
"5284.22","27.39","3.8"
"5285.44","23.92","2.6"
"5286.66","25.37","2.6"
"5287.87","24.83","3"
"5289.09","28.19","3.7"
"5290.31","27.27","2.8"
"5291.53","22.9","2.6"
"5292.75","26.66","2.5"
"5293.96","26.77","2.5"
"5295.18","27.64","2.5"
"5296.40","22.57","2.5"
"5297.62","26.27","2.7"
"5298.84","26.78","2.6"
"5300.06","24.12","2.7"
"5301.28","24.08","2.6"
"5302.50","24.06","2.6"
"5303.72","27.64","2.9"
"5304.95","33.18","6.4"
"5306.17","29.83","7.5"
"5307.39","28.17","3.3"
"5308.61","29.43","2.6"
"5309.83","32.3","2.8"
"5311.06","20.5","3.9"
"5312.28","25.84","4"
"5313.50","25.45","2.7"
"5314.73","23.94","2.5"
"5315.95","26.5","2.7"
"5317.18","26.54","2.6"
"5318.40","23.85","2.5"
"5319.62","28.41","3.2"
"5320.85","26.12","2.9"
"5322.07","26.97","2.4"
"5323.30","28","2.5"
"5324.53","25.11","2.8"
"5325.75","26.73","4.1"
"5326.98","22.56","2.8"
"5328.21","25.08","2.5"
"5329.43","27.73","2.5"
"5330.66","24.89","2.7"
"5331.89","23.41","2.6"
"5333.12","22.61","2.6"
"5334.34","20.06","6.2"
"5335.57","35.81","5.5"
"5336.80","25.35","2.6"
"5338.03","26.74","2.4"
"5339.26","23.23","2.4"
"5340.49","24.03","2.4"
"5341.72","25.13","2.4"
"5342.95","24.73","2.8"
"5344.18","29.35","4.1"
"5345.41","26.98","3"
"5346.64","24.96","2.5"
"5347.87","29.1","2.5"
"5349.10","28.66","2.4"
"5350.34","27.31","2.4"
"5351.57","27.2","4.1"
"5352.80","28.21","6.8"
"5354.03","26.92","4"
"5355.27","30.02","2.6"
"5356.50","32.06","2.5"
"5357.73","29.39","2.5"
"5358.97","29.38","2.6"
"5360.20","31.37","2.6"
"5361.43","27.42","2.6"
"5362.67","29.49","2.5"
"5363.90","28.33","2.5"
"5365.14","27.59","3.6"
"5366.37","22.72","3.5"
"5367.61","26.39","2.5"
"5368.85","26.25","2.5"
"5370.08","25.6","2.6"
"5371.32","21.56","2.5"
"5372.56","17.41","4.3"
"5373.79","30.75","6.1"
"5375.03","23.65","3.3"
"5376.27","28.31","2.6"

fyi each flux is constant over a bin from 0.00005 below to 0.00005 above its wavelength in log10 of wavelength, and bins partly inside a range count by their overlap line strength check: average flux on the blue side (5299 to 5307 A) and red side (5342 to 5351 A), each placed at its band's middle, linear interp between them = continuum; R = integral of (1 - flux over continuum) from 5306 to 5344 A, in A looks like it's 1.7 A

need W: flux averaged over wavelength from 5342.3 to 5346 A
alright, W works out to 27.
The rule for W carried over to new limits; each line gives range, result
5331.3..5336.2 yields 25.5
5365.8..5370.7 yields 25.2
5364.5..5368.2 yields 25.5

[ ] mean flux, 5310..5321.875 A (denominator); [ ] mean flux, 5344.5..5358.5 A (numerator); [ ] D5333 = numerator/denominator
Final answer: 1.11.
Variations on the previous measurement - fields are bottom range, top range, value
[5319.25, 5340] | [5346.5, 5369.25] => 1.09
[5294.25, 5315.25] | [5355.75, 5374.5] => 1.02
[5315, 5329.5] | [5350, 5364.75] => 1.11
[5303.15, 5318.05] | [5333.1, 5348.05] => 0.95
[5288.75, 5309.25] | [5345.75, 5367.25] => 1.05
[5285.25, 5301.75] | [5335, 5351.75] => 1.06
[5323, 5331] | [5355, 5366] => 1.14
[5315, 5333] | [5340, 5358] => 1.07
